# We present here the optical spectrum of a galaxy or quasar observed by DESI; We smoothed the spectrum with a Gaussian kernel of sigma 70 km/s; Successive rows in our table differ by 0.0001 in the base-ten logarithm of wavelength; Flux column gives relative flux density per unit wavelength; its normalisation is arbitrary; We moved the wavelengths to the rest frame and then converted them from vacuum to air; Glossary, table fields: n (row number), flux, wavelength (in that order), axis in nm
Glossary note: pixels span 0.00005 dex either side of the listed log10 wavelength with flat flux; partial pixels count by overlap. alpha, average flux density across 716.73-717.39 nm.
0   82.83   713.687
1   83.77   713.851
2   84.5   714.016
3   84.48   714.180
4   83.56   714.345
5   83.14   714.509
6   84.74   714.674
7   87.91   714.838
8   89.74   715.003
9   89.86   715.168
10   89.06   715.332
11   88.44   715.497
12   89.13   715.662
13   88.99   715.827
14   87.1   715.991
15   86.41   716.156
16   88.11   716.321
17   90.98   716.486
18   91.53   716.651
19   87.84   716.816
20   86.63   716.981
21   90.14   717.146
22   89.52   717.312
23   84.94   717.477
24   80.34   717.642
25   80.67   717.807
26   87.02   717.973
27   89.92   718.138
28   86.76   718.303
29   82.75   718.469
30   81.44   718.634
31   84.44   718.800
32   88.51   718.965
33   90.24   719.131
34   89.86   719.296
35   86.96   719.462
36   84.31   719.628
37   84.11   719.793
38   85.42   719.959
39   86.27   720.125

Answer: 88.5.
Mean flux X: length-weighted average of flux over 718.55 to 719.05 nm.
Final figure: 84.8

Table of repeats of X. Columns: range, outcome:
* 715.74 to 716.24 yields 87.6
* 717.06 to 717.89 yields 85.1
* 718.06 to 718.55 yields 86.4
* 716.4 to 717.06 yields 89.3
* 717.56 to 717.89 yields 80.5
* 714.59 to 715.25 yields 88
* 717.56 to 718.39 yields 84.9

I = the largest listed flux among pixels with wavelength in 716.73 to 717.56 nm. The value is 90.14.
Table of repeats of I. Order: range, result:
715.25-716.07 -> 89.13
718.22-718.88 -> 86.76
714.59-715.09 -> 89.74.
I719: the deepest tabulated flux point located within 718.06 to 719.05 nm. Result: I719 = 81.44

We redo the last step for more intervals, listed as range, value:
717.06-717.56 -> 84.94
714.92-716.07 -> 87.1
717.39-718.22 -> 80.34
